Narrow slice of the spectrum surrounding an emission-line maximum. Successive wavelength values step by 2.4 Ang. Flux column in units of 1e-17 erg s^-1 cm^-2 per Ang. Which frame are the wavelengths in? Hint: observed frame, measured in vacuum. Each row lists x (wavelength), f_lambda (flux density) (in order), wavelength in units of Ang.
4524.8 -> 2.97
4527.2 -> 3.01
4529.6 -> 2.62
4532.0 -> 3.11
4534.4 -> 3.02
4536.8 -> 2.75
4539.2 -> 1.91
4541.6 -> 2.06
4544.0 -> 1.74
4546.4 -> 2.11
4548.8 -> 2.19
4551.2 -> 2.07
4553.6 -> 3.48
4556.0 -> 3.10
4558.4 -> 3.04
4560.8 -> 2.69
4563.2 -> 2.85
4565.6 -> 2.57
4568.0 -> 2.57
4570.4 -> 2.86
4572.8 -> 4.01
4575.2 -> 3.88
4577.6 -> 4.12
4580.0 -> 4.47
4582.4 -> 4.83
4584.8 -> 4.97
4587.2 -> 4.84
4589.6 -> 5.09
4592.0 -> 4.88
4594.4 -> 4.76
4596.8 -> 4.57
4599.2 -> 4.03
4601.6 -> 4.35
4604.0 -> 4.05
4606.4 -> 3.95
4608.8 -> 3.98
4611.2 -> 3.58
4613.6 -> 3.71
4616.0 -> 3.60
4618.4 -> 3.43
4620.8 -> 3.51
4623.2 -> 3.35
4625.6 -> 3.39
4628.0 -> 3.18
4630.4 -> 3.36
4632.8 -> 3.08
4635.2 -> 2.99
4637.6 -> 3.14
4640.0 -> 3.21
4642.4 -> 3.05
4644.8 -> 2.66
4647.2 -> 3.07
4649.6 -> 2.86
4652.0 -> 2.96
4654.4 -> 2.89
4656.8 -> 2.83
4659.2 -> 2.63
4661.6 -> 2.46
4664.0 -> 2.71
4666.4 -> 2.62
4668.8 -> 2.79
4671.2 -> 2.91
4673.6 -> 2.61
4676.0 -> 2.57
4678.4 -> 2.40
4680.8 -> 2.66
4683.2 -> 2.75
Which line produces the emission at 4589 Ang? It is C IV 1549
